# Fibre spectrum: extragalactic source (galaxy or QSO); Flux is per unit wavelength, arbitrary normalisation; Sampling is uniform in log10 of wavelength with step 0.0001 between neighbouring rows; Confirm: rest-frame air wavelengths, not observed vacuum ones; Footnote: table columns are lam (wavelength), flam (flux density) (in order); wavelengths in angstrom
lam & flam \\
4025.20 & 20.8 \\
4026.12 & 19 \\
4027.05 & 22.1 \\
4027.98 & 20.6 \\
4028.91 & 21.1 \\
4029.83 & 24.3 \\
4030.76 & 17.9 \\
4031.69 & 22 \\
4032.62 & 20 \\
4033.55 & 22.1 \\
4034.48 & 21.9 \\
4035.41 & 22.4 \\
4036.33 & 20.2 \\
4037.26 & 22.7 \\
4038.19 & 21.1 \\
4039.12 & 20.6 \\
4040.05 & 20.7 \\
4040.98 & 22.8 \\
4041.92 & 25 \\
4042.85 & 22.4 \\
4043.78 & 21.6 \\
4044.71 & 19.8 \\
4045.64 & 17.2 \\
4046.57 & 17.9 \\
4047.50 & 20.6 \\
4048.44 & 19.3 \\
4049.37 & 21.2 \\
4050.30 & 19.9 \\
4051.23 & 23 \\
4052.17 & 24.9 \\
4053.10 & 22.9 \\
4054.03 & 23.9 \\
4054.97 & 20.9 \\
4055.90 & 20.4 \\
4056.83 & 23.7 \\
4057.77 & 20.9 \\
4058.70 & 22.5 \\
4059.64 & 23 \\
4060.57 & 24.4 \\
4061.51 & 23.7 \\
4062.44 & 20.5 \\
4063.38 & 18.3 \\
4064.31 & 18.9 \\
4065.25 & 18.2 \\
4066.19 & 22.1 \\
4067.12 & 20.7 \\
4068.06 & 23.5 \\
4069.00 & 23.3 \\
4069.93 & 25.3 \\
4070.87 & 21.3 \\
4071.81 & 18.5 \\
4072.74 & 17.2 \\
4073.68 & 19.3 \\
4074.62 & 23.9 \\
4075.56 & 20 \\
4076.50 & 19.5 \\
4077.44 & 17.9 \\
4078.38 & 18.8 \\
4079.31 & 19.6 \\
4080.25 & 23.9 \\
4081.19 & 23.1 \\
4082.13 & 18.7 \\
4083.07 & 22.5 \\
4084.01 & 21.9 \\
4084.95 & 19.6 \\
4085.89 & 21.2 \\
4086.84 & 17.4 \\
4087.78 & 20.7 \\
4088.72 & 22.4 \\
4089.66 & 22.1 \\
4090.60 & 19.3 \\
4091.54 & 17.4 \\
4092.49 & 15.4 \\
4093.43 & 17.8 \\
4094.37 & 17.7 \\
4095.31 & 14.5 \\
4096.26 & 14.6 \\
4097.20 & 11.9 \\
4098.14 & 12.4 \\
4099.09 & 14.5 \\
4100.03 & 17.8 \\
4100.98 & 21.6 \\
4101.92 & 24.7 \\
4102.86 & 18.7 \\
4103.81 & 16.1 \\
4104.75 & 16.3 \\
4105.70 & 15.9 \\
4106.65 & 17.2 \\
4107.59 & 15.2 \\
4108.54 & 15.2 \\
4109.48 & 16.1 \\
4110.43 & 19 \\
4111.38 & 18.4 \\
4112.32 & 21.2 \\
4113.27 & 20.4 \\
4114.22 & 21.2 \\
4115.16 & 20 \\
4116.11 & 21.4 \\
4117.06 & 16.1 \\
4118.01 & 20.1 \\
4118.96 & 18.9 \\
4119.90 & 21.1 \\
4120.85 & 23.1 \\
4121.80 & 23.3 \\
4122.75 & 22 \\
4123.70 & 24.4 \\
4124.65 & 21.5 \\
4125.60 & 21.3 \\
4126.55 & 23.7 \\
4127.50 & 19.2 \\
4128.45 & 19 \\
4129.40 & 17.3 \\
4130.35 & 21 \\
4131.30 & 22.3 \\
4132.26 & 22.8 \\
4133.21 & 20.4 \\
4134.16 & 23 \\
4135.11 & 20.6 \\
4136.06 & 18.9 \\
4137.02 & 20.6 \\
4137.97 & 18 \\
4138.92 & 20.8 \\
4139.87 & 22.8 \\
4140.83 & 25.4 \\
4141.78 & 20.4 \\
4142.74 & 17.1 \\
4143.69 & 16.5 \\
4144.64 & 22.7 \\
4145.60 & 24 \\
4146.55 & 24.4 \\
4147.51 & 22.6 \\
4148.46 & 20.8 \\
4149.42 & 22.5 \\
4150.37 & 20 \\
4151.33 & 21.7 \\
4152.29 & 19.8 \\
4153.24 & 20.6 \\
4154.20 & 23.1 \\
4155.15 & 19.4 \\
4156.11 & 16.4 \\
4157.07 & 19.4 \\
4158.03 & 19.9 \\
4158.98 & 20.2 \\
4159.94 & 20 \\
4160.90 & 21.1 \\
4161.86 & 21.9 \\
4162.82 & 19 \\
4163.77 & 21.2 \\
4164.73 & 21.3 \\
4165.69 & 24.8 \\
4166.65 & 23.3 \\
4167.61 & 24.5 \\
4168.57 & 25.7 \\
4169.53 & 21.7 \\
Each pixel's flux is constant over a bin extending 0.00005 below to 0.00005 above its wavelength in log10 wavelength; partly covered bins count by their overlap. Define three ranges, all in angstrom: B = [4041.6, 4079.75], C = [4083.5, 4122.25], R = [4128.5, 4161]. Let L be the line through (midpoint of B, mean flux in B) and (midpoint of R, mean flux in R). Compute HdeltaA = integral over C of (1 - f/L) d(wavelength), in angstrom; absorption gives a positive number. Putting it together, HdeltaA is 4.4 angstrom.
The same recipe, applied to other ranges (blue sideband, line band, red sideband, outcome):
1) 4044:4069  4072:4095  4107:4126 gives 0.96 angstrom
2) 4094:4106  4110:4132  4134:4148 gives -2.04 angstrom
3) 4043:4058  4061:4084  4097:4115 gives -1.19 angstrom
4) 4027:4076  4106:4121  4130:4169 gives 1.67 angstrom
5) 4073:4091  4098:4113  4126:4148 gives 2.24 angstrom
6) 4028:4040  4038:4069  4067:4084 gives -0.42 angstrom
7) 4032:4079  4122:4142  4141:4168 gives -0.14 angstrom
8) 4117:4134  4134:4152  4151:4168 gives -0.10 angstrom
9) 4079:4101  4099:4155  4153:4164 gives -2.42 angstrom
